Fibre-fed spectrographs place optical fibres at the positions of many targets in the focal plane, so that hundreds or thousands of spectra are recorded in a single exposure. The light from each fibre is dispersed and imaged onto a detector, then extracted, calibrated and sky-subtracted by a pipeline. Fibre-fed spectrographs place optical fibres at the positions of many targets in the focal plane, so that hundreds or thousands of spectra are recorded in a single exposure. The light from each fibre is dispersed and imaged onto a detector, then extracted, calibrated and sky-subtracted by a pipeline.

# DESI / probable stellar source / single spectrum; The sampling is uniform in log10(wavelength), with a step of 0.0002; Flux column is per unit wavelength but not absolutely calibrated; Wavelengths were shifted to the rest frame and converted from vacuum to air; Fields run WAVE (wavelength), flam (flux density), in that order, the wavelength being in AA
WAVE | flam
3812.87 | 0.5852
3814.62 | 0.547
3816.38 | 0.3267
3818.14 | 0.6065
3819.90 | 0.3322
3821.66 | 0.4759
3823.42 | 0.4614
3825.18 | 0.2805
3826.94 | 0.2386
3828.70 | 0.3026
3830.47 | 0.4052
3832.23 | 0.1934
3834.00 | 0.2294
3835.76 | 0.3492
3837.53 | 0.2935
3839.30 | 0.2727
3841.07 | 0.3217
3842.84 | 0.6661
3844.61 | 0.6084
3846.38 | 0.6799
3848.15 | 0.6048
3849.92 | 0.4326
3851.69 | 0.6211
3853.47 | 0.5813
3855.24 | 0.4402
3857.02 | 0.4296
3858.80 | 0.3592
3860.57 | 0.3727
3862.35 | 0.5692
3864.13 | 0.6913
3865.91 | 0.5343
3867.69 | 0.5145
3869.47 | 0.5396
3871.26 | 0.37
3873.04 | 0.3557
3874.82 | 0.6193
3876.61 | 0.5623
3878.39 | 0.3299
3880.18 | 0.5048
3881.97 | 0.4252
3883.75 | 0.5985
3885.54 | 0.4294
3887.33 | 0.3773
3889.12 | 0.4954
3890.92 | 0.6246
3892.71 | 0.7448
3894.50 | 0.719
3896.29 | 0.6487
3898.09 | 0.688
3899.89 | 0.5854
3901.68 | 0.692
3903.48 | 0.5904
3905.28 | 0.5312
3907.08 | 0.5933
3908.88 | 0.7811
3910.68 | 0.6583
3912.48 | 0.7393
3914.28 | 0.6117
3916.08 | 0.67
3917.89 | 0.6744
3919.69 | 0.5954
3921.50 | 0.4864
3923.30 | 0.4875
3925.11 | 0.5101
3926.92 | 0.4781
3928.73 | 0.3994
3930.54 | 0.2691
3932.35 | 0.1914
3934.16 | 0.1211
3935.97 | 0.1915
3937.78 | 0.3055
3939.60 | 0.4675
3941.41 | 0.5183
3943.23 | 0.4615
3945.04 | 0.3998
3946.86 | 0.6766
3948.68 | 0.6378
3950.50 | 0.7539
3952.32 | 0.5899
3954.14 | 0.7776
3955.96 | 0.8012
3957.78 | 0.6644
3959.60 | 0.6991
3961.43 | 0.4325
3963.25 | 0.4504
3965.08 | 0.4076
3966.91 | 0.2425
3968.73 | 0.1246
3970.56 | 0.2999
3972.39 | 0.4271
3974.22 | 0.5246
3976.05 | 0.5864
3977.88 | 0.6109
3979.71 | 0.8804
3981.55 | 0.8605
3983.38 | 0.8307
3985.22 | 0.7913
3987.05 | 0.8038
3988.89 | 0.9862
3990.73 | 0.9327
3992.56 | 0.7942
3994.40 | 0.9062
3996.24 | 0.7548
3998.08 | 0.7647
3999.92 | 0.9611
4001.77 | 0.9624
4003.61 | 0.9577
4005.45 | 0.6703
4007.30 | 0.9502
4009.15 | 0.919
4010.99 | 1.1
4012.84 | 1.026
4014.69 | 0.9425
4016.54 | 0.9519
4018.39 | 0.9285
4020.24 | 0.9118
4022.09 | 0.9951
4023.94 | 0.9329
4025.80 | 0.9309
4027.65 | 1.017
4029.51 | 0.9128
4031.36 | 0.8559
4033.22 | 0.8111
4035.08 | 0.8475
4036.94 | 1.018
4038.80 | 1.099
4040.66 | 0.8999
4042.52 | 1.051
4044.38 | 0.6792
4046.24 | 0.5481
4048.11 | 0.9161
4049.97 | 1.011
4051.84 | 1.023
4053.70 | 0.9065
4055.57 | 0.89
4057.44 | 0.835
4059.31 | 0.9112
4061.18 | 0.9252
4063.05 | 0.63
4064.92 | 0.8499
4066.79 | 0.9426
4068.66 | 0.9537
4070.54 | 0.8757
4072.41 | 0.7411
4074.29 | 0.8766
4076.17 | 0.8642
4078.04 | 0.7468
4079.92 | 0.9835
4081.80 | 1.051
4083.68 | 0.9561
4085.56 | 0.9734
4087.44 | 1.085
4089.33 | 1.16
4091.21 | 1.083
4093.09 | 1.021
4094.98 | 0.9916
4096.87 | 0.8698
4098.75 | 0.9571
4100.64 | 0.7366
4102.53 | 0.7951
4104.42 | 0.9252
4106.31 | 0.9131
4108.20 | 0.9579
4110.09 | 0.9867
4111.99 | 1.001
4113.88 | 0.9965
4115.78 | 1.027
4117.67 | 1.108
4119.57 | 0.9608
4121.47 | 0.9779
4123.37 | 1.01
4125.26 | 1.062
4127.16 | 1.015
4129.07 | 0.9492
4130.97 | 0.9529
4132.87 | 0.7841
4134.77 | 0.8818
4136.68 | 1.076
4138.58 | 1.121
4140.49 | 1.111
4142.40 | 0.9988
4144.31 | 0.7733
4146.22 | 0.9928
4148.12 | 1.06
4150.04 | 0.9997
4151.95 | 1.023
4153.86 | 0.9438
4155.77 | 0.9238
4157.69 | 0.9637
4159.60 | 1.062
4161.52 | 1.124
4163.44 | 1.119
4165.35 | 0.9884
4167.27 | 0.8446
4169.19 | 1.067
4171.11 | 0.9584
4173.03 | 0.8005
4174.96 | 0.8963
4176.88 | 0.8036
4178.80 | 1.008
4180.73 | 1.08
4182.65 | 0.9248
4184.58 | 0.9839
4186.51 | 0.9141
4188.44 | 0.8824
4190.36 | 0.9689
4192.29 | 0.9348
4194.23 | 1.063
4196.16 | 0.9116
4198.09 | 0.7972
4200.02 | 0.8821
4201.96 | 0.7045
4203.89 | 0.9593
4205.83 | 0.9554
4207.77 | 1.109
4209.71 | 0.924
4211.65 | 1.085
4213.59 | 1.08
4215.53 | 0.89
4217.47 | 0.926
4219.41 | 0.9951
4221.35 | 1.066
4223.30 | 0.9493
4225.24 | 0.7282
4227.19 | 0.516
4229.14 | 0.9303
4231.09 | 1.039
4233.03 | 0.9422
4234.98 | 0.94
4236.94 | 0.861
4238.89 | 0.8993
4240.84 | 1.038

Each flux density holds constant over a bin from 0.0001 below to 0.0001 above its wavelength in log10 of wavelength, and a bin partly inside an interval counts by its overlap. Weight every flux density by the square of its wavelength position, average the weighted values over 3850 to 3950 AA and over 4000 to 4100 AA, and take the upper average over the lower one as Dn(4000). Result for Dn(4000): 1.92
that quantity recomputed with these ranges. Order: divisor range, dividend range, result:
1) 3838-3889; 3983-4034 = 1.98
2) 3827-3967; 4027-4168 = 2.06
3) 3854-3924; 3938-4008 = 1.25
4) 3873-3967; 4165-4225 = 2.01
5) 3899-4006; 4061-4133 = 1.68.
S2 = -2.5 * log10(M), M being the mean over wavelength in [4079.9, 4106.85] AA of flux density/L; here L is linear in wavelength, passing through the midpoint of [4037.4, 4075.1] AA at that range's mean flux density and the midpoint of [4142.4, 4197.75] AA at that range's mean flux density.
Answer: -0.07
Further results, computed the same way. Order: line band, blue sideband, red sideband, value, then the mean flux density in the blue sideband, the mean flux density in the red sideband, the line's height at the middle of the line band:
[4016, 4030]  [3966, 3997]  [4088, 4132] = -0.23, 0.668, 0.977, 0.768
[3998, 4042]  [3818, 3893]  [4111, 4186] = -0.24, 0.458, 0.983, 0.753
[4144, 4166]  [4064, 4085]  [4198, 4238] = -0.11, 0.896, 0.921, 0.91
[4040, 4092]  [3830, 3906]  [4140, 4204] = -0.14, 0.503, 0.954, 0.797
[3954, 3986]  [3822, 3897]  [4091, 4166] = 0.19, 0.471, 0.98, 0.68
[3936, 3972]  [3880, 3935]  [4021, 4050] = 0.32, 0.547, 0.905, 0.677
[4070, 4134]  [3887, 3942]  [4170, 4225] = -0.19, 0.532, 0.942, 0.804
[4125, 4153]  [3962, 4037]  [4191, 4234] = -0.12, 0.791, 0.927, 0.88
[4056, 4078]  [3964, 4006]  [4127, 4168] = -0.01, 0.699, 0.987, 0.844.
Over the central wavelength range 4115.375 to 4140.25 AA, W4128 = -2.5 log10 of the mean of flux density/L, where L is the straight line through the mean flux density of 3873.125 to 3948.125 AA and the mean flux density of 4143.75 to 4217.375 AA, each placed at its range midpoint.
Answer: -0.14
